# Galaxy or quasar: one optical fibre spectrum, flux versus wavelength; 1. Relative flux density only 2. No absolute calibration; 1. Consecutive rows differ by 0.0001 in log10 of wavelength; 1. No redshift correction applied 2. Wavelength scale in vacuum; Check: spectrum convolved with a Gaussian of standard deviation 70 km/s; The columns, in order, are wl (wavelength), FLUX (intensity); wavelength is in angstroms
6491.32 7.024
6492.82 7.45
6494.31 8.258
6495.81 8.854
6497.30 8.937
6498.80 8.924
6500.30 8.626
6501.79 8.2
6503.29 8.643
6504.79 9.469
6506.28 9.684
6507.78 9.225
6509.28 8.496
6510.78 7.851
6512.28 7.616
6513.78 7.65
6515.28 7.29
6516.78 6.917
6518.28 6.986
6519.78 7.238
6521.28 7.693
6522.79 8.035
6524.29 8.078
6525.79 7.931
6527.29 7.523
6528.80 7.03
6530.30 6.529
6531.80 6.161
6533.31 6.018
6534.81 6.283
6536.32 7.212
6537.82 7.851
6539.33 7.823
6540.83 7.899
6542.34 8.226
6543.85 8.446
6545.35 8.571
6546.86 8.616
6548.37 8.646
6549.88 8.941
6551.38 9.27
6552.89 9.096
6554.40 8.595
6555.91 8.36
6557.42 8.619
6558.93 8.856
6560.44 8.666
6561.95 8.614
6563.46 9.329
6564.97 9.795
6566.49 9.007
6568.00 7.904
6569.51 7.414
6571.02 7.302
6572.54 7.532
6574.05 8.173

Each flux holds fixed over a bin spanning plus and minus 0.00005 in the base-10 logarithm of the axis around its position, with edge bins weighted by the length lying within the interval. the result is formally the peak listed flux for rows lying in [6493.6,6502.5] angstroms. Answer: 8.937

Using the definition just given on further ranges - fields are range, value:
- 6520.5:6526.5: 8.078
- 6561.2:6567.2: 9.795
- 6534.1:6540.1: 7.851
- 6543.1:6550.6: 8.941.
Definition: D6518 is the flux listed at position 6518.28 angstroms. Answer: 6.986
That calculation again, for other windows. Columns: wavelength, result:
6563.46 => 9.329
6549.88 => 8.941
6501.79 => 8.2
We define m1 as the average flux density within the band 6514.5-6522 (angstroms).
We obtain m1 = 7.23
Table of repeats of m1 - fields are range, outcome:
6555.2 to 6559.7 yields 8.61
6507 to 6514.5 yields 8.17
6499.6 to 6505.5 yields 8.73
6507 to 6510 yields 8.86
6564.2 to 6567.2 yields 9.39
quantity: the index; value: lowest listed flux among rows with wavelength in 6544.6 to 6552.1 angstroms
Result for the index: 8.571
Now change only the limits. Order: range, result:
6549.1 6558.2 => 8.36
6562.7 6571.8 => 7.302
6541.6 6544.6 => 8.226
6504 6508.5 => 9.225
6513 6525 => 6.917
